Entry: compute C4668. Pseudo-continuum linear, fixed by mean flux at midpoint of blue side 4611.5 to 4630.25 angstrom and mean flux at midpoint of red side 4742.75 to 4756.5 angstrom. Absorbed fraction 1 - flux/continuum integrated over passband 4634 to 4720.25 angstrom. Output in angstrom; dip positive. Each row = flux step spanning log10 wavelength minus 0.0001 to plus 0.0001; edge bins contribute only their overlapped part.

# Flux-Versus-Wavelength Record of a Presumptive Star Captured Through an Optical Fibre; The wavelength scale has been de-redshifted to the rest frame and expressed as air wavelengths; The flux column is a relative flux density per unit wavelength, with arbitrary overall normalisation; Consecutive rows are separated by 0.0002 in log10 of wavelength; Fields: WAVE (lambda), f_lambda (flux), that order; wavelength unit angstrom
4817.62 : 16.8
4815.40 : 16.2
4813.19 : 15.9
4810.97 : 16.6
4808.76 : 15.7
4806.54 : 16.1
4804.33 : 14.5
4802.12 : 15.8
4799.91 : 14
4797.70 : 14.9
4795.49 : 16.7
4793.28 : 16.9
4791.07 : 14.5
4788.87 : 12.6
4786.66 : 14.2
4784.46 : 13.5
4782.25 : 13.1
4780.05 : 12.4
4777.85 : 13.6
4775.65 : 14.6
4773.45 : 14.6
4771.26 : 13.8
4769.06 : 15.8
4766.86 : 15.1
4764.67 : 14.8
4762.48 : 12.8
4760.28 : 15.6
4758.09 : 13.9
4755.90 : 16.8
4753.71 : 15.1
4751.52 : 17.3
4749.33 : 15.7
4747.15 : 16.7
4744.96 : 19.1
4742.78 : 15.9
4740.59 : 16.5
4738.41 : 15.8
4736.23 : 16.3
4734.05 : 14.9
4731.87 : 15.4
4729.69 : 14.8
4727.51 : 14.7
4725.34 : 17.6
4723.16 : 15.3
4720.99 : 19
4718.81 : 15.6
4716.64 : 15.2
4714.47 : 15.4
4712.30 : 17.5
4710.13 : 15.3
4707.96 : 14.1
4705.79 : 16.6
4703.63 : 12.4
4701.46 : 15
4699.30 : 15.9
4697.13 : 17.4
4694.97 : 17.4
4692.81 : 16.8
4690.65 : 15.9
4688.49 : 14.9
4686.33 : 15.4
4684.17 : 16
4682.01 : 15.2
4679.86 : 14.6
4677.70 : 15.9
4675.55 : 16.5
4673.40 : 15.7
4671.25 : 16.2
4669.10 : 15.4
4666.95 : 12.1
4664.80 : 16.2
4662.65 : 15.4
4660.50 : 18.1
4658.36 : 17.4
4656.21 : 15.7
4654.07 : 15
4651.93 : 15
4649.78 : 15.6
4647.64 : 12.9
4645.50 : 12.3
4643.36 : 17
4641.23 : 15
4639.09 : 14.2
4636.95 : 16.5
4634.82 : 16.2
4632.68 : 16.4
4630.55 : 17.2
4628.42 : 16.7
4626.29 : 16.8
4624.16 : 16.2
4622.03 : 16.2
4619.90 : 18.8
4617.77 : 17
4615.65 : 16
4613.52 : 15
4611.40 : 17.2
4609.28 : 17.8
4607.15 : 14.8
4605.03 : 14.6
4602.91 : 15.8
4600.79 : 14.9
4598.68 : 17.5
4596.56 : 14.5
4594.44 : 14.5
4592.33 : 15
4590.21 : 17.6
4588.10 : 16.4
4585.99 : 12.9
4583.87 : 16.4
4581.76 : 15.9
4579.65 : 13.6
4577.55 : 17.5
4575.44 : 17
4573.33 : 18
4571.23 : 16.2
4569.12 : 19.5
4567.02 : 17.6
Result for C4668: 5.9 angstrom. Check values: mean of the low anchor 16.6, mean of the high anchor 16.7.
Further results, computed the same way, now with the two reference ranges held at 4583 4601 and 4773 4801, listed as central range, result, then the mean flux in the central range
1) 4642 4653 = 0.4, 14.6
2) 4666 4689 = -0.5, 15.3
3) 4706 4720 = -0.8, 15.6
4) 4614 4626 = -1.1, 16.7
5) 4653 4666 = -1.0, 16.3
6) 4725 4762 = -3.5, 15.9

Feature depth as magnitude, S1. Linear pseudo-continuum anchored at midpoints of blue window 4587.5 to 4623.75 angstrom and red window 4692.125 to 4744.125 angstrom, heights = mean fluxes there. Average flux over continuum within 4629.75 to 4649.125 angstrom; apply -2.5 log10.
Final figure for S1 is 0.05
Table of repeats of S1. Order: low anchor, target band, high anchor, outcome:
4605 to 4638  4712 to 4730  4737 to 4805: -0.04 mag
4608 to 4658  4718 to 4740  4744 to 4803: -0.05 mag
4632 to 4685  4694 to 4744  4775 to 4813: -0.05 mag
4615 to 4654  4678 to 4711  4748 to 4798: -0.01 mag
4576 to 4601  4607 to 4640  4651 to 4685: -0.06 mag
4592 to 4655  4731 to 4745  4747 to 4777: -0.06 mag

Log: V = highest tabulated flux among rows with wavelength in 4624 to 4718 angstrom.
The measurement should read 18.1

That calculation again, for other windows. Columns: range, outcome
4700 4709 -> 16.6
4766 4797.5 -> 16.9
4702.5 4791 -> 19.1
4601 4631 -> 18.8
